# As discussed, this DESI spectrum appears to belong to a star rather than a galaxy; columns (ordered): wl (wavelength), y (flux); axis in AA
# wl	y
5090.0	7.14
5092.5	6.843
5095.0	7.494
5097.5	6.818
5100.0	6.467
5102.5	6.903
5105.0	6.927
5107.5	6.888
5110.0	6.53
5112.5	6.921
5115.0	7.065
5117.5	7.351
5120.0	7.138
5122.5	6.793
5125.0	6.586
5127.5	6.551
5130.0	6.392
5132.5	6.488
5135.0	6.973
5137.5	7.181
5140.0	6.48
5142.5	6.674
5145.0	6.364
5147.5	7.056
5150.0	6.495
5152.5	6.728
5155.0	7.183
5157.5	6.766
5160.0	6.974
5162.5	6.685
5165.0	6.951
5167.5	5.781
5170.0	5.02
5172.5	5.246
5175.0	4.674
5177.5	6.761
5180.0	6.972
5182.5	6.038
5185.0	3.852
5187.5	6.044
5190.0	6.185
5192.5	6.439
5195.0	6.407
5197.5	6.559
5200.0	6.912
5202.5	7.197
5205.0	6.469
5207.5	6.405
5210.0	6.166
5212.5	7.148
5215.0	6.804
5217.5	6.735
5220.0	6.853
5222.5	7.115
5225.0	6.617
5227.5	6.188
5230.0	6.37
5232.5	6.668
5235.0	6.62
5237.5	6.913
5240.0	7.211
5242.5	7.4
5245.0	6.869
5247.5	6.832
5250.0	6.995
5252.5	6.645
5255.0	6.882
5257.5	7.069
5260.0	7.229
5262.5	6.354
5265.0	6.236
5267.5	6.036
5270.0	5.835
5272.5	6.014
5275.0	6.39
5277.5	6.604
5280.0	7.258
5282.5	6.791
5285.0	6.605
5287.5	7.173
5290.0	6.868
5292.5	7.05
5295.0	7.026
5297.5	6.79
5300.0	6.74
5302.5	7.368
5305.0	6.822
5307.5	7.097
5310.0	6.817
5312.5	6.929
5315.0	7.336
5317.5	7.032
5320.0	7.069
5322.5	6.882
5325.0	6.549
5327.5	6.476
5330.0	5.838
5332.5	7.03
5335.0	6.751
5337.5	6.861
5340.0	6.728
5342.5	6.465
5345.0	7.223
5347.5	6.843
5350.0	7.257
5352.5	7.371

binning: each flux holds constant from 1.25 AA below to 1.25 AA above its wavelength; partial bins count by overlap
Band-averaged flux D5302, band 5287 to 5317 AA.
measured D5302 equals 7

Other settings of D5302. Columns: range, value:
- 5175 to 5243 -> 6.51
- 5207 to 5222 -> 6.72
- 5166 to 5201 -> 5.92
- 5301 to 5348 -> 6.85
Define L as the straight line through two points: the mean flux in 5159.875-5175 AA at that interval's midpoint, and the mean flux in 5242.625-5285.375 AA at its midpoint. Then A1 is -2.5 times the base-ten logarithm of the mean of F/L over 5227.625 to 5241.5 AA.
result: -0.05 mag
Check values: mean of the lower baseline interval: 5.93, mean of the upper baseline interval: 6.65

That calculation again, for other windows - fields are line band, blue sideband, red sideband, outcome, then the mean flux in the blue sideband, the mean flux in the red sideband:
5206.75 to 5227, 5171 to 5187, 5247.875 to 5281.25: -0.12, 5.6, 6.59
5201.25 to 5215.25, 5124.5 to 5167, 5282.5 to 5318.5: 0.02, 6.72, 6.97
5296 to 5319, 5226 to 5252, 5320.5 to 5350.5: -0.04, 6.8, 6.74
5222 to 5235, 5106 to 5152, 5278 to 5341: 0.04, 6.77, 6.87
